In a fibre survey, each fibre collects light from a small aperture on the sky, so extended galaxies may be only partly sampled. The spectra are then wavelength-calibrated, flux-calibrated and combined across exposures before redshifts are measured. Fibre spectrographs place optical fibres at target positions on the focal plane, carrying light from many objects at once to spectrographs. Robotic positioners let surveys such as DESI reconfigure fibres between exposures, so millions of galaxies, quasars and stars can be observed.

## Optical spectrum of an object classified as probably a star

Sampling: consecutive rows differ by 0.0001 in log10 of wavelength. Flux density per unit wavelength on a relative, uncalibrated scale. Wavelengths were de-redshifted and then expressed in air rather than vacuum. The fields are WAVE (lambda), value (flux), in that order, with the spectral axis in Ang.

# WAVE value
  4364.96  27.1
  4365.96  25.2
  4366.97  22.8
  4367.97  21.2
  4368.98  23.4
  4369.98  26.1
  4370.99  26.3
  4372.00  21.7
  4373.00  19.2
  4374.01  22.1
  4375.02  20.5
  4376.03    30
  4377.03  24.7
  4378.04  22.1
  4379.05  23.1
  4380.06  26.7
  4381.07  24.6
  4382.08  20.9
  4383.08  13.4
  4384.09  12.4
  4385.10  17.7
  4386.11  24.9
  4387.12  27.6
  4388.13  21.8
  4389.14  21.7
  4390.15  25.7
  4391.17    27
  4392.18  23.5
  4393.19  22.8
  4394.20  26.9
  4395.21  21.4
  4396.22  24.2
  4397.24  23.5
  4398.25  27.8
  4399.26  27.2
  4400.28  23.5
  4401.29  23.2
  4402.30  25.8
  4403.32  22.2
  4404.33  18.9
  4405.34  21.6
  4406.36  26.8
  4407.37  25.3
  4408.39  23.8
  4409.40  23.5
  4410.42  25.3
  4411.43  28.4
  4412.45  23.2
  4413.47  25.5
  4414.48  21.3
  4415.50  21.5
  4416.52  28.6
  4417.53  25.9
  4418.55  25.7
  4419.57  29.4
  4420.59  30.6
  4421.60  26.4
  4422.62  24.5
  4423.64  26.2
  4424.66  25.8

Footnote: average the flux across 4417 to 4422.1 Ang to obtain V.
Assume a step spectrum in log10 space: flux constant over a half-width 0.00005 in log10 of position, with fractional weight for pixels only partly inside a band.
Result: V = 27.6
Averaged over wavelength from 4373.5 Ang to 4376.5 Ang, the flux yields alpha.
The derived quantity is 24.1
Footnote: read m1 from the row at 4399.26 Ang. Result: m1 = 27.2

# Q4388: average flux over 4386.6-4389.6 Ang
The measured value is 23.7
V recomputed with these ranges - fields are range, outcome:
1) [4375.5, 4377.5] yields 27.4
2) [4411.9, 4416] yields 22.9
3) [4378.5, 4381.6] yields 24.7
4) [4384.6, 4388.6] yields 23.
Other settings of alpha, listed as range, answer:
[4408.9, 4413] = 25.1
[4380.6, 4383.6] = 19.6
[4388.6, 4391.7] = 24.7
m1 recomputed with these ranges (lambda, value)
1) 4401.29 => 23.2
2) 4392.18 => 23.5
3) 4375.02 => 20.5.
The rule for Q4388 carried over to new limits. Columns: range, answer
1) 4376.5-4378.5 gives 23.6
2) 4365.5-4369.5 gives 23.2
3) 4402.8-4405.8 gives 20.9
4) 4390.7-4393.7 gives 24.4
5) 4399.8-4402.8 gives 24.2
